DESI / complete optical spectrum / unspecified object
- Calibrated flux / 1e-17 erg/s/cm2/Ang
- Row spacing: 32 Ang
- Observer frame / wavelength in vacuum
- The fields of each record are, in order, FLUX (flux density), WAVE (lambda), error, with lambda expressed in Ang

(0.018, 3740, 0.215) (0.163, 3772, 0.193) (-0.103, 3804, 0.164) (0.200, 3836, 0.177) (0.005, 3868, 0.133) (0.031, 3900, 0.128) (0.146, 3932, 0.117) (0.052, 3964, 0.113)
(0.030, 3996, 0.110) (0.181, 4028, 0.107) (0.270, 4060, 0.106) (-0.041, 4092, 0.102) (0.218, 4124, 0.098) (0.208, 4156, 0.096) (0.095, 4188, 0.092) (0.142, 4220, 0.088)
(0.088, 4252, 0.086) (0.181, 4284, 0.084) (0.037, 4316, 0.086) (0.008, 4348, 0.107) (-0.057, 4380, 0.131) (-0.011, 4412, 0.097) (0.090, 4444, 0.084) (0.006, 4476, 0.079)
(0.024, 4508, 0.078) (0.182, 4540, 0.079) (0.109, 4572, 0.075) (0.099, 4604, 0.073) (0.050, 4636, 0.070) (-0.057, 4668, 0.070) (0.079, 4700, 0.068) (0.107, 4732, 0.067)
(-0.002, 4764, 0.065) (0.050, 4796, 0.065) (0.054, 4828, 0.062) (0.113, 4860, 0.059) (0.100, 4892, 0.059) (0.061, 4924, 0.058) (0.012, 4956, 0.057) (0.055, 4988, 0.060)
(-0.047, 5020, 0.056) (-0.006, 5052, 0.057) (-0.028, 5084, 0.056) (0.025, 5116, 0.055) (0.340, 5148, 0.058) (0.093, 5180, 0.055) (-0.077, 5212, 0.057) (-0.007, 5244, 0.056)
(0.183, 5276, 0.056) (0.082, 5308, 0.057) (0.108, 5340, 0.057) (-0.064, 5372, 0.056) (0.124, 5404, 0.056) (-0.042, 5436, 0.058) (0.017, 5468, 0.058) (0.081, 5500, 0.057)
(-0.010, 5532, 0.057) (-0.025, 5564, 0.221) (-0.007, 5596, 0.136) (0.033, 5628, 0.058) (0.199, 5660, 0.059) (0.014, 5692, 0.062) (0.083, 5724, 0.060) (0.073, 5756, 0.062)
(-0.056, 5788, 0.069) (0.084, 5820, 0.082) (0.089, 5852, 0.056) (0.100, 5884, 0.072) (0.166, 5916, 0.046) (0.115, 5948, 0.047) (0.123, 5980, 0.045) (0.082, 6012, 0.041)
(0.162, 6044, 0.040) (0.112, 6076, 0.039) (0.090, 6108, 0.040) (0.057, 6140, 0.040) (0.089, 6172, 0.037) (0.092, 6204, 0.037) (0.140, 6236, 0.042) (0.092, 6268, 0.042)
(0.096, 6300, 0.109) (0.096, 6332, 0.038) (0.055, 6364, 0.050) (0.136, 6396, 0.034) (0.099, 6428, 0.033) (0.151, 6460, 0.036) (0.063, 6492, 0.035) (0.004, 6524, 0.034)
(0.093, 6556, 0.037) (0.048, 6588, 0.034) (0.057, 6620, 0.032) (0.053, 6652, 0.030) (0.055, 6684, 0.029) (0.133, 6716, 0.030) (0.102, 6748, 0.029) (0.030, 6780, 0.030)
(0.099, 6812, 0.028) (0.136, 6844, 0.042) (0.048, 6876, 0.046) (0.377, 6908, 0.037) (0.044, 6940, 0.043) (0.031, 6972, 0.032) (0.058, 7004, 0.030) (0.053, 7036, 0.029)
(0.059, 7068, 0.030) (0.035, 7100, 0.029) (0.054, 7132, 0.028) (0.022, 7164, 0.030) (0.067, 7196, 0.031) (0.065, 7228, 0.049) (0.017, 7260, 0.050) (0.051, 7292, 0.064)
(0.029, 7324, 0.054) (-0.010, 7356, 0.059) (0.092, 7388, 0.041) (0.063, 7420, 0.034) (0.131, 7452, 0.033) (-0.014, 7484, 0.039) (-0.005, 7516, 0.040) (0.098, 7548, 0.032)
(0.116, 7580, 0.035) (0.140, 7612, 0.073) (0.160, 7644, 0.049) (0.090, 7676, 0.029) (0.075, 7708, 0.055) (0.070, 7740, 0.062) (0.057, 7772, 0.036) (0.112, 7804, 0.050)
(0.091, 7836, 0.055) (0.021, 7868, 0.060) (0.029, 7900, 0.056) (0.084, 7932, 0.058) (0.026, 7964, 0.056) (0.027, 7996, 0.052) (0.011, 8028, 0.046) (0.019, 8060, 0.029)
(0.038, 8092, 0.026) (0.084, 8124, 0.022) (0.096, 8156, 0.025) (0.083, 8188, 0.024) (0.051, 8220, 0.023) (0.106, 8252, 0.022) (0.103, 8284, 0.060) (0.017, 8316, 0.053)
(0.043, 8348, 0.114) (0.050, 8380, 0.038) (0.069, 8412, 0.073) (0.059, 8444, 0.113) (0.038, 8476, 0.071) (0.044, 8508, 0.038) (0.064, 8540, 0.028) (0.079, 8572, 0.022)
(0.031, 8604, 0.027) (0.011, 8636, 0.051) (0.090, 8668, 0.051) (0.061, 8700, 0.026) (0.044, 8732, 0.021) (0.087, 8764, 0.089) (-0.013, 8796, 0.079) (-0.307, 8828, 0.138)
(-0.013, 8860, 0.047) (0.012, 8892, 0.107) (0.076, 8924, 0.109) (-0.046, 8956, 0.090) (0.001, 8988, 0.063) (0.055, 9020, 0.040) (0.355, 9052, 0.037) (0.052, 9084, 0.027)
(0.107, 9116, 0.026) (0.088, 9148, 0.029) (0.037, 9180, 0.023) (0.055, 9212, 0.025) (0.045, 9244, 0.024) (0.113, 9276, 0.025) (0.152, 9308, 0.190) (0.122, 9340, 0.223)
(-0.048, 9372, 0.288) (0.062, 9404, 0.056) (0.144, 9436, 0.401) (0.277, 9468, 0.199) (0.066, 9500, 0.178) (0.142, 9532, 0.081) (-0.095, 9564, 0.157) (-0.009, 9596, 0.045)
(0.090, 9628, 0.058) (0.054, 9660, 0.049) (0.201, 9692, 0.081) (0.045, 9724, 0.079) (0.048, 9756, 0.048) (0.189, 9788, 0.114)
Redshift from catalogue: 0.380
